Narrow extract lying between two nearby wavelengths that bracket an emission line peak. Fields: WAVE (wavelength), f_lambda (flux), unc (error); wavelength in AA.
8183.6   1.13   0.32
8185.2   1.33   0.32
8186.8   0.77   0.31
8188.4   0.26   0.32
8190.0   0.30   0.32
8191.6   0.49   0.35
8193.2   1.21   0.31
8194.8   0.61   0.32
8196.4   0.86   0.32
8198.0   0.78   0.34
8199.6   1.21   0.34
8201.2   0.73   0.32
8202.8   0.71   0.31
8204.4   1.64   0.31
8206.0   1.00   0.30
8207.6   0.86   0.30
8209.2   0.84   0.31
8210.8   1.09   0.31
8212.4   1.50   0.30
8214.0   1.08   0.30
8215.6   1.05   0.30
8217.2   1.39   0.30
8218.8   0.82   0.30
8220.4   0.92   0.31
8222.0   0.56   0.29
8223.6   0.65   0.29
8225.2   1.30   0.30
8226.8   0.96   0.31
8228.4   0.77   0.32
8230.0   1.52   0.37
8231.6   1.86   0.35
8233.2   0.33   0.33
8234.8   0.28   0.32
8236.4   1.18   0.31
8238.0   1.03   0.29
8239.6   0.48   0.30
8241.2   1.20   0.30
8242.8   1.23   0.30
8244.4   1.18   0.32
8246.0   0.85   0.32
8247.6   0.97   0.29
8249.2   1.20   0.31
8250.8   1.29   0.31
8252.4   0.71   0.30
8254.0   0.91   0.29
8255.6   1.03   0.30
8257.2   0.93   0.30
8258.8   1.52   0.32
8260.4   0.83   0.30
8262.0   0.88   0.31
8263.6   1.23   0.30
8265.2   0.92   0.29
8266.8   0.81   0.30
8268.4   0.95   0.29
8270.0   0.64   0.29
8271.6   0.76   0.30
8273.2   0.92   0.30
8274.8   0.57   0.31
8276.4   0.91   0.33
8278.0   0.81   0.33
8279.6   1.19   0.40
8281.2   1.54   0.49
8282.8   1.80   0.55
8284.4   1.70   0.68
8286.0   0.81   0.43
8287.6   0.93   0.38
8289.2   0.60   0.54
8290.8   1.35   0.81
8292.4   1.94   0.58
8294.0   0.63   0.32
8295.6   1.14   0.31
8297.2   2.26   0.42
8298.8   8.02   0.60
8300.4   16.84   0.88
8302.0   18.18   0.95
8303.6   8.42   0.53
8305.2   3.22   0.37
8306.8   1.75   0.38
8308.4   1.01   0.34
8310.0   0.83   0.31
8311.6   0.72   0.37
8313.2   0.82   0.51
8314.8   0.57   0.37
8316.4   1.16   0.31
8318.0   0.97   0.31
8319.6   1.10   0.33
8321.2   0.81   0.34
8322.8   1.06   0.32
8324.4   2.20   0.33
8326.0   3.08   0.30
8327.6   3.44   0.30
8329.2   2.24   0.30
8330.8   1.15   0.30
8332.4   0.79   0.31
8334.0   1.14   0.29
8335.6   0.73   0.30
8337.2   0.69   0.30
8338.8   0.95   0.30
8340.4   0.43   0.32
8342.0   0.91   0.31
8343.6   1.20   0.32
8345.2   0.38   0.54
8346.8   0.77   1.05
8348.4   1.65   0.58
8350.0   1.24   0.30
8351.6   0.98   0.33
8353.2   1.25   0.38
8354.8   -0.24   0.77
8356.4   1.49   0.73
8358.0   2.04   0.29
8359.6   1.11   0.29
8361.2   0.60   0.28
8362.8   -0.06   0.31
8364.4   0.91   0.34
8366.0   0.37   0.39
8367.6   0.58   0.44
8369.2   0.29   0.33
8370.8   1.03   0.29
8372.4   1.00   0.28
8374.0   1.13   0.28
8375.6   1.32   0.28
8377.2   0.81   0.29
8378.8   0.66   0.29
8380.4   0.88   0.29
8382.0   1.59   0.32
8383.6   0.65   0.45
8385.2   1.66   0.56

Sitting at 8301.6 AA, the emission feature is Halpha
